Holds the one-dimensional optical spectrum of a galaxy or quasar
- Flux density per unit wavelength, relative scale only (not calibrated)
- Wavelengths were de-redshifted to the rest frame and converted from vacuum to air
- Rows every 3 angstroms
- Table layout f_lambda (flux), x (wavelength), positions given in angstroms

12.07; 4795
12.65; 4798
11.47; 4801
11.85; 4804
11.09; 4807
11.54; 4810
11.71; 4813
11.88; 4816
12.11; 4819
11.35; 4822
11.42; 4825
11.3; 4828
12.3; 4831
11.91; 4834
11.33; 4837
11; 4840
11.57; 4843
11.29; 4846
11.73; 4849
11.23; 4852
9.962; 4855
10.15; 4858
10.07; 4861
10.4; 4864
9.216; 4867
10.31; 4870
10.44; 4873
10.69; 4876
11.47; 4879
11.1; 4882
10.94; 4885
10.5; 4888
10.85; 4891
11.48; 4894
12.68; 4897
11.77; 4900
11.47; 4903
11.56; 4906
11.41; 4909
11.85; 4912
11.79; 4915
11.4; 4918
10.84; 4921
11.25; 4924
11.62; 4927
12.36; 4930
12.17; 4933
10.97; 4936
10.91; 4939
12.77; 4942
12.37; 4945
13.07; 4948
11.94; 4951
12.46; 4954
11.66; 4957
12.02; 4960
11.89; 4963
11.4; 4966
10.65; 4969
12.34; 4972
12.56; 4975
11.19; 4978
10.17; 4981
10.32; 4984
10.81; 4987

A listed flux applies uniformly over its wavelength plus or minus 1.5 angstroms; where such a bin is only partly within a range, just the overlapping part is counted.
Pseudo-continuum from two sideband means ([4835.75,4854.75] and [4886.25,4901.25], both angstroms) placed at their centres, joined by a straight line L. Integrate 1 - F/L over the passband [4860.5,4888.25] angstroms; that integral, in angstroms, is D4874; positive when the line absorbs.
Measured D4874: 2.1 angstroms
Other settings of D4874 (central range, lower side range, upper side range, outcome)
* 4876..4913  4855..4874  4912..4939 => -2.0 angstroms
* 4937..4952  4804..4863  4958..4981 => -0.8 angstroms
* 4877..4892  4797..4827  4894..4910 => 1.0 angstroms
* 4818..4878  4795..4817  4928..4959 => 4.4 angstroms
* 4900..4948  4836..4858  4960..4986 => -1.9 angstroms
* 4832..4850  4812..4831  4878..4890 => 0.0 angstroms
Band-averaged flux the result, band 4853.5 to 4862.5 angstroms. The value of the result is 10.1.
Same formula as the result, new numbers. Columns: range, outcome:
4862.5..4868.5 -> 9.81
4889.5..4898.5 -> 11.7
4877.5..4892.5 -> 11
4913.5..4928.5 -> 11.4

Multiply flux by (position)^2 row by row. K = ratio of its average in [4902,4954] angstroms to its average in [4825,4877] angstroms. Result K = 1.1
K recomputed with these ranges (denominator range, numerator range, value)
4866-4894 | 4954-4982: 1.13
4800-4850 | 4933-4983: 1.07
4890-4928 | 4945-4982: 1.05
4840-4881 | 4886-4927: 1.09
